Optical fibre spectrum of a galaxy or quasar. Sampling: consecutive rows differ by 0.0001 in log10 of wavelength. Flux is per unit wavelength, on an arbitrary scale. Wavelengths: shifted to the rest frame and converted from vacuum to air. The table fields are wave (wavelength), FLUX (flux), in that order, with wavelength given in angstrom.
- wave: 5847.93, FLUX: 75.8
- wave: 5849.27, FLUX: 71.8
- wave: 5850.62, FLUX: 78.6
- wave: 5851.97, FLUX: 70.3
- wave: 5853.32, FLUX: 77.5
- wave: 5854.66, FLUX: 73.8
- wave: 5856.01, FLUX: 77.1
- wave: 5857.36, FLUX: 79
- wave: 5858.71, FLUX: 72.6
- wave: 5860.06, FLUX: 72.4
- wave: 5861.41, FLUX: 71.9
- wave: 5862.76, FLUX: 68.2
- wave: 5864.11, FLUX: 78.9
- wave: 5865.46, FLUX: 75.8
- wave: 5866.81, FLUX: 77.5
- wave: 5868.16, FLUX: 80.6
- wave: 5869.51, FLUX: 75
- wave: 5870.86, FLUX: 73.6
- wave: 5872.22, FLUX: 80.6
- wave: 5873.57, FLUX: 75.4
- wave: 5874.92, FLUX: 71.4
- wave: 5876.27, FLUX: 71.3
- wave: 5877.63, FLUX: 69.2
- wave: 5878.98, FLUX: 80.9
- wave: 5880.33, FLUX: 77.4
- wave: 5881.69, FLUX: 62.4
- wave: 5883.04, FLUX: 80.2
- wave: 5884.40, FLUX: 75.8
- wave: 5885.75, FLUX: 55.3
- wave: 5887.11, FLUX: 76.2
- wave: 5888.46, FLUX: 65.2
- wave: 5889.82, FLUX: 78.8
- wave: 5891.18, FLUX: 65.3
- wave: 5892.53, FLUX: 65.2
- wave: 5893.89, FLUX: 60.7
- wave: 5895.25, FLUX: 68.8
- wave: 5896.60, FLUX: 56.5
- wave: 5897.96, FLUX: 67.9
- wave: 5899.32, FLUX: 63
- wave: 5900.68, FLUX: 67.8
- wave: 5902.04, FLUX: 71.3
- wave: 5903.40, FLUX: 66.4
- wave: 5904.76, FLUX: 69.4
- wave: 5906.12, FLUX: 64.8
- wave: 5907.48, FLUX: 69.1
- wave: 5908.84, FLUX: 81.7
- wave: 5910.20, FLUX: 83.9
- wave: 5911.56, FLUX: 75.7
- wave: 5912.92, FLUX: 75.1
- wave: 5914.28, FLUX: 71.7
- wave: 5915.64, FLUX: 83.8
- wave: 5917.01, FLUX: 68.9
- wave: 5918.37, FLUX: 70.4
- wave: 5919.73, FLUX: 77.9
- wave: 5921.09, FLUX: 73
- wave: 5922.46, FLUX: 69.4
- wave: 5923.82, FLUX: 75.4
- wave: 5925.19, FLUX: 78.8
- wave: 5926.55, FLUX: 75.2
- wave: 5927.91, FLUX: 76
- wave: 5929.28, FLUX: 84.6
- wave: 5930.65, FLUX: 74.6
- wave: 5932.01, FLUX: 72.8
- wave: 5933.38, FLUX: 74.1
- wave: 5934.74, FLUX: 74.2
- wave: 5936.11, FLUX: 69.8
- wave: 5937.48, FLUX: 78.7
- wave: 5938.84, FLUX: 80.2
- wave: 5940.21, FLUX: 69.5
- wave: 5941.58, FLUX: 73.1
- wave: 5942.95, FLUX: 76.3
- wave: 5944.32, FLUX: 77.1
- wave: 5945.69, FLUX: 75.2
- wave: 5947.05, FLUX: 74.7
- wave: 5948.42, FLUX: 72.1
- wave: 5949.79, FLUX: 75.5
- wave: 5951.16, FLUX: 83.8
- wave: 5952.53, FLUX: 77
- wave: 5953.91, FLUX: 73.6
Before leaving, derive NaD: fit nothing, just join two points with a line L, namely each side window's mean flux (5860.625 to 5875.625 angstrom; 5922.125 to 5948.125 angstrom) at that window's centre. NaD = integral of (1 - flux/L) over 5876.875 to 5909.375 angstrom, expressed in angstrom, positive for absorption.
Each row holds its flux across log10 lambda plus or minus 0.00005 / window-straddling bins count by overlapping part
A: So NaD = 2.7 angstrom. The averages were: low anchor 75.3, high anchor 75.3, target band 69.1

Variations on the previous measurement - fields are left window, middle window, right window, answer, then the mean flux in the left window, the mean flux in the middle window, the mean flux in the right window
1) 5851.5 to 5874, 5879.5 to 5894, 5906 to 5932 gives 1.1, 75.3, 69.8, 75.4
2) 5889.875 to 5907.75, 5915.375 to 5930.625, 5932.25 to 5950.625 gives -1.0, 66.2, 75.5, 74.7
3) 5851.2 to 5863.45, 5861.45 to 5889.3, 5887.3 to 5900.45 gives -1.4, 73.7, 73.5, 66.2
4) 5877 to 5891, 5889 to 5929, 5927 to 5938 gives 1.2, 71.9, 71.6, 75.5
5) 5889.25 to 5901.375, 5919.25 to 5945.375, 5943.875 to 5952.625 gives -0.7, 65.9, 75.3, 76.5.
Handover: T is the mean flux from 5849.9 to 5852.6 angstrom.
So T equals 74.3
